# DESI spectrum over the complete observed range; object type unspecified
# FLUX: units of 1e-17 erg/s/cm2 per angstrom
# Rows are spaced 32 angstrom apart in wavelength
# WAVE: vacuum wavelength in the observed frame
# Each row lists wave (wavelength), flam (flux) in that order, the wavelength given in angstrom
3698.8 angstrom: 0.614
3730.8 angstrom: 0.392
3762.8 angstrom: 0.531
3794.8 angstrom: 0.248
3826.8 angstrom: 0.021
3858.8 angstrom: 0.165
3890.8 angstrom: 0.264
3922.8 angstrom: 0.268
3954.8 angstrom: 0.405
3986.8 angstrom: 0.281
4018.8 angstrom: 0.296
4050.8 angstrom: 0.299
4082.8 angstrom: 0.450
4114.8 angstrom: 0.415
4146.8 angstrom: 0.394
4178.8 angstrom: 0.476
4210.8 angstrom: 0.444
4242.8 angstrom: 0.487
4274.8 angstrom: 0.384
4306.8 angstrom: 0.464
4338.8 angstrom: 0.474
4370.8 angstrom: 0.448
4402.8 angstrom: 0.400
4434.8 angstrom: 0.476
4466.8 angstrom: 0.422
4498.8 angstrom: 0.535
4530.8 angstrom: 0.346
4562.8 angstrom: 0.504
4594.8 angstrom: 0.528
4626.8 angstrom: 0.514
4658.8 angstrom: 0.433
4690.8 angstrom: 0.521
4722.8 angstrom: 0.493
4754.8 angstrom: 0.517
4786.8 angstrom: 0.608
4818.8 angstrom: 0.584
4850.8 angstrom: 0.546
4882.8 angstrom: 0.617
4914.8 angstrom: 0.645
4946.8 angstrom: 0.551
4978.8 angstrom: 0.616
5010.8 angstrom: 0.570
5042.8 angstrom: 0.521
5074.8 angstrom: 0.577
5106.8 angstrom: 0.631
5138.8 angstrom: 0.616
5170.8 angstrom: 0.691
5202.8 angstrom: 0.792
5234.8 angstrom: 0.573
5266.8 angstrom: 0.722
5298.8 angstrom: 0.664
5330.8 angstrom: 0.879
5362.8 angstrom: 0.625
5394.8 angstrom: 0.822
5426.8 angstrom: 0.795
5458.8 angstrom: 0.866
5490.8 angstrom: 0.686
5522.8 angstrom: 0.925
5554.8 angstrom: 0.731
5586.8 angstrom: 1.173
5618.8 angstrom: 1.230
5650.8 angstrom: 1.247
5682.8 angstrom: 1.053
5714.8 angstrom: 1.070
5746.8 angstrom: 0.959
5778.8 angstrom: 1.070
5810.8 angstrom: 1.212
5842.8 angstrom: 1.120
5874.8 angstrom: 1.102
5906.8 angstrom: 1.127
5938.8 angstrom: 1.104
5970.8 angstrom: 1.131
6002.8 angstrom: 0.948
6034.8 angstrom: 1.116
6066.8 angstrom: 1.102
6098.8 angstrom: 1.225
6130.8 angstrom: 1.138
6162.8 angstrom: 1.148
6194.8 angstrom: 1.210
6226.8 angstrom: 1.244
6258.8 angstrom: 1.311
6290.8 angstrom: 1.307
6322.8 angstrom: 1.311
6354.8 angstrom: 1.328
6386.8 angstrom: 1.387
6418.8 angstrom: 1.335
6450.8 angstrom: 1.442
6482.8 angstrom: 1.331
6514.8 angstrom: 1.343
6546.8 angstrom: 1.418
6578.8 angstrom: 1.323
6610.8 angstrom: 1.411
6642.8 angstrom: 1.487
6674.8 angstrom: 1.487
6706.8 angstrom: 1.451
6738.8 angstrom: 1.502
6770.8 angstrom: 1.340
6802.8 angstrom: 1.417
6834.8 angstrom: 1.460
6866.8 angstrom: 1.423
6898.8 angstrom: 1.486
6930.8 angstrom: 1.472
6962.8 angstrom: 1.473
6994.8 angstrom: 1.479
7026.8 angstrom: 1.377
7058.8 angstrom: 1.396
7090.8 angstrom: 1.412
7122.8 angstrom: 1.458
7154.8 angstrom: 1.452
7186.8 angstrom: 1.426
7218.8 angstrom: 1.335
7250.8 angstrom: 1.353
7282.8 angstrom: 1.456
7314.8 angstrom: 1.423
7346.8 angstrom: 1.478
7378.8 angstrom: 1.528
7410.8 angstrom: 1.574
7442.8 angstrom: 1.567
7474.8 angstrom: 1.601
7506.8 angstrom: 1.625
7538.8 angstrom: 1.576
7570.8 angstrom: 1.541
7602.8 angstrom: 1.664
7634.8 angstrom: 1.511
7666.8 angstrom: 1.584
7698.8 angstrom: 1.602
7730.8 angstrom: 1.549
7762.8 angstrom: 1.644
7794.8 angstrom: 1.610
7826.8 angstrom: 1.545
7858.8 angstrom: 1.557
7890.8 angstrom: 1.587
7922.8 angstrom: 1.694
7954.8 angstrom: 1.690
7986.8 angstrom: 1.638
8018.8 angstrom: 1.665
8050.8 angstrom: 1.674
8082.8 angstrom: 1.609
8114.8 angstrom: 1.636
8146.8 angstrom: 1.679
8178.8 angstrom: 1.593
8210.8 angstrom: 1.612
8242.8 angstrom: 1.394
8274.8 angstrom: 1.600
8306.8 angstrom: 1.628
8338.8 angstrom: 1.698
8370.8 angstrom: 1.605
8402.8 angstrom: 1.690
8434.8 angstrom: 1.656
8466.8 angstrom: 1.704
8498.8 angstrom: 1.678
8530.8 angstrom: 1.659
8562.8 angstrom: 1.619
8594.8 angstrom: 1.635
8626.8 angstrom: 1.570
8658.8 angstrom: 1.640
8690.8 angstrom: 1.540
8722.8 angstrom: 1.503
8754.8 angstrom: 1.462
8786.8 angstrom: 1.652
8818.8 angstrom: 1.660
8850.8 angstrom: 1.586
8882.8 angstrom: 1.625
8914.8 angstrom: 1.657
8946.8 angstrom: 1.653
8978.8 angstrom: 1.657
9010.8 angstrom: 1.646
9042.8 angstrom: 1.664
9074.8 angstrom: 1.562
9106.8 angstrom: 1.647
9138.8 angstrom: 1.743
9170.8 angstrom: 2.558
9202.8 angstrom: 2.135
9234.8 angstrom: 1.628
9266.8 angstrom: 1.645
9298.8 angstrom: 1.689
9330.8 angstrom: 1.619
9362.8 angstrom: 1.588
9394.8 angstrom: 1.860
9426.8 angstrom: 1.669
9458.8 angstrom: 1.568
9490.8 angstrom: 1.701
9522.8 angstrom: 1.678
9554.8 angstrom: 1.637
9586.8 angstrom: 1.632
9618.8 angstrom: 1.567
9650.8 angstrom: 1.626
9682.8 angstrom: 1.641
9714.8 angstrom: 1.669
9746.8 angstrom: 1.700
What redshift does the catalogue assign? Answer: 0.398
